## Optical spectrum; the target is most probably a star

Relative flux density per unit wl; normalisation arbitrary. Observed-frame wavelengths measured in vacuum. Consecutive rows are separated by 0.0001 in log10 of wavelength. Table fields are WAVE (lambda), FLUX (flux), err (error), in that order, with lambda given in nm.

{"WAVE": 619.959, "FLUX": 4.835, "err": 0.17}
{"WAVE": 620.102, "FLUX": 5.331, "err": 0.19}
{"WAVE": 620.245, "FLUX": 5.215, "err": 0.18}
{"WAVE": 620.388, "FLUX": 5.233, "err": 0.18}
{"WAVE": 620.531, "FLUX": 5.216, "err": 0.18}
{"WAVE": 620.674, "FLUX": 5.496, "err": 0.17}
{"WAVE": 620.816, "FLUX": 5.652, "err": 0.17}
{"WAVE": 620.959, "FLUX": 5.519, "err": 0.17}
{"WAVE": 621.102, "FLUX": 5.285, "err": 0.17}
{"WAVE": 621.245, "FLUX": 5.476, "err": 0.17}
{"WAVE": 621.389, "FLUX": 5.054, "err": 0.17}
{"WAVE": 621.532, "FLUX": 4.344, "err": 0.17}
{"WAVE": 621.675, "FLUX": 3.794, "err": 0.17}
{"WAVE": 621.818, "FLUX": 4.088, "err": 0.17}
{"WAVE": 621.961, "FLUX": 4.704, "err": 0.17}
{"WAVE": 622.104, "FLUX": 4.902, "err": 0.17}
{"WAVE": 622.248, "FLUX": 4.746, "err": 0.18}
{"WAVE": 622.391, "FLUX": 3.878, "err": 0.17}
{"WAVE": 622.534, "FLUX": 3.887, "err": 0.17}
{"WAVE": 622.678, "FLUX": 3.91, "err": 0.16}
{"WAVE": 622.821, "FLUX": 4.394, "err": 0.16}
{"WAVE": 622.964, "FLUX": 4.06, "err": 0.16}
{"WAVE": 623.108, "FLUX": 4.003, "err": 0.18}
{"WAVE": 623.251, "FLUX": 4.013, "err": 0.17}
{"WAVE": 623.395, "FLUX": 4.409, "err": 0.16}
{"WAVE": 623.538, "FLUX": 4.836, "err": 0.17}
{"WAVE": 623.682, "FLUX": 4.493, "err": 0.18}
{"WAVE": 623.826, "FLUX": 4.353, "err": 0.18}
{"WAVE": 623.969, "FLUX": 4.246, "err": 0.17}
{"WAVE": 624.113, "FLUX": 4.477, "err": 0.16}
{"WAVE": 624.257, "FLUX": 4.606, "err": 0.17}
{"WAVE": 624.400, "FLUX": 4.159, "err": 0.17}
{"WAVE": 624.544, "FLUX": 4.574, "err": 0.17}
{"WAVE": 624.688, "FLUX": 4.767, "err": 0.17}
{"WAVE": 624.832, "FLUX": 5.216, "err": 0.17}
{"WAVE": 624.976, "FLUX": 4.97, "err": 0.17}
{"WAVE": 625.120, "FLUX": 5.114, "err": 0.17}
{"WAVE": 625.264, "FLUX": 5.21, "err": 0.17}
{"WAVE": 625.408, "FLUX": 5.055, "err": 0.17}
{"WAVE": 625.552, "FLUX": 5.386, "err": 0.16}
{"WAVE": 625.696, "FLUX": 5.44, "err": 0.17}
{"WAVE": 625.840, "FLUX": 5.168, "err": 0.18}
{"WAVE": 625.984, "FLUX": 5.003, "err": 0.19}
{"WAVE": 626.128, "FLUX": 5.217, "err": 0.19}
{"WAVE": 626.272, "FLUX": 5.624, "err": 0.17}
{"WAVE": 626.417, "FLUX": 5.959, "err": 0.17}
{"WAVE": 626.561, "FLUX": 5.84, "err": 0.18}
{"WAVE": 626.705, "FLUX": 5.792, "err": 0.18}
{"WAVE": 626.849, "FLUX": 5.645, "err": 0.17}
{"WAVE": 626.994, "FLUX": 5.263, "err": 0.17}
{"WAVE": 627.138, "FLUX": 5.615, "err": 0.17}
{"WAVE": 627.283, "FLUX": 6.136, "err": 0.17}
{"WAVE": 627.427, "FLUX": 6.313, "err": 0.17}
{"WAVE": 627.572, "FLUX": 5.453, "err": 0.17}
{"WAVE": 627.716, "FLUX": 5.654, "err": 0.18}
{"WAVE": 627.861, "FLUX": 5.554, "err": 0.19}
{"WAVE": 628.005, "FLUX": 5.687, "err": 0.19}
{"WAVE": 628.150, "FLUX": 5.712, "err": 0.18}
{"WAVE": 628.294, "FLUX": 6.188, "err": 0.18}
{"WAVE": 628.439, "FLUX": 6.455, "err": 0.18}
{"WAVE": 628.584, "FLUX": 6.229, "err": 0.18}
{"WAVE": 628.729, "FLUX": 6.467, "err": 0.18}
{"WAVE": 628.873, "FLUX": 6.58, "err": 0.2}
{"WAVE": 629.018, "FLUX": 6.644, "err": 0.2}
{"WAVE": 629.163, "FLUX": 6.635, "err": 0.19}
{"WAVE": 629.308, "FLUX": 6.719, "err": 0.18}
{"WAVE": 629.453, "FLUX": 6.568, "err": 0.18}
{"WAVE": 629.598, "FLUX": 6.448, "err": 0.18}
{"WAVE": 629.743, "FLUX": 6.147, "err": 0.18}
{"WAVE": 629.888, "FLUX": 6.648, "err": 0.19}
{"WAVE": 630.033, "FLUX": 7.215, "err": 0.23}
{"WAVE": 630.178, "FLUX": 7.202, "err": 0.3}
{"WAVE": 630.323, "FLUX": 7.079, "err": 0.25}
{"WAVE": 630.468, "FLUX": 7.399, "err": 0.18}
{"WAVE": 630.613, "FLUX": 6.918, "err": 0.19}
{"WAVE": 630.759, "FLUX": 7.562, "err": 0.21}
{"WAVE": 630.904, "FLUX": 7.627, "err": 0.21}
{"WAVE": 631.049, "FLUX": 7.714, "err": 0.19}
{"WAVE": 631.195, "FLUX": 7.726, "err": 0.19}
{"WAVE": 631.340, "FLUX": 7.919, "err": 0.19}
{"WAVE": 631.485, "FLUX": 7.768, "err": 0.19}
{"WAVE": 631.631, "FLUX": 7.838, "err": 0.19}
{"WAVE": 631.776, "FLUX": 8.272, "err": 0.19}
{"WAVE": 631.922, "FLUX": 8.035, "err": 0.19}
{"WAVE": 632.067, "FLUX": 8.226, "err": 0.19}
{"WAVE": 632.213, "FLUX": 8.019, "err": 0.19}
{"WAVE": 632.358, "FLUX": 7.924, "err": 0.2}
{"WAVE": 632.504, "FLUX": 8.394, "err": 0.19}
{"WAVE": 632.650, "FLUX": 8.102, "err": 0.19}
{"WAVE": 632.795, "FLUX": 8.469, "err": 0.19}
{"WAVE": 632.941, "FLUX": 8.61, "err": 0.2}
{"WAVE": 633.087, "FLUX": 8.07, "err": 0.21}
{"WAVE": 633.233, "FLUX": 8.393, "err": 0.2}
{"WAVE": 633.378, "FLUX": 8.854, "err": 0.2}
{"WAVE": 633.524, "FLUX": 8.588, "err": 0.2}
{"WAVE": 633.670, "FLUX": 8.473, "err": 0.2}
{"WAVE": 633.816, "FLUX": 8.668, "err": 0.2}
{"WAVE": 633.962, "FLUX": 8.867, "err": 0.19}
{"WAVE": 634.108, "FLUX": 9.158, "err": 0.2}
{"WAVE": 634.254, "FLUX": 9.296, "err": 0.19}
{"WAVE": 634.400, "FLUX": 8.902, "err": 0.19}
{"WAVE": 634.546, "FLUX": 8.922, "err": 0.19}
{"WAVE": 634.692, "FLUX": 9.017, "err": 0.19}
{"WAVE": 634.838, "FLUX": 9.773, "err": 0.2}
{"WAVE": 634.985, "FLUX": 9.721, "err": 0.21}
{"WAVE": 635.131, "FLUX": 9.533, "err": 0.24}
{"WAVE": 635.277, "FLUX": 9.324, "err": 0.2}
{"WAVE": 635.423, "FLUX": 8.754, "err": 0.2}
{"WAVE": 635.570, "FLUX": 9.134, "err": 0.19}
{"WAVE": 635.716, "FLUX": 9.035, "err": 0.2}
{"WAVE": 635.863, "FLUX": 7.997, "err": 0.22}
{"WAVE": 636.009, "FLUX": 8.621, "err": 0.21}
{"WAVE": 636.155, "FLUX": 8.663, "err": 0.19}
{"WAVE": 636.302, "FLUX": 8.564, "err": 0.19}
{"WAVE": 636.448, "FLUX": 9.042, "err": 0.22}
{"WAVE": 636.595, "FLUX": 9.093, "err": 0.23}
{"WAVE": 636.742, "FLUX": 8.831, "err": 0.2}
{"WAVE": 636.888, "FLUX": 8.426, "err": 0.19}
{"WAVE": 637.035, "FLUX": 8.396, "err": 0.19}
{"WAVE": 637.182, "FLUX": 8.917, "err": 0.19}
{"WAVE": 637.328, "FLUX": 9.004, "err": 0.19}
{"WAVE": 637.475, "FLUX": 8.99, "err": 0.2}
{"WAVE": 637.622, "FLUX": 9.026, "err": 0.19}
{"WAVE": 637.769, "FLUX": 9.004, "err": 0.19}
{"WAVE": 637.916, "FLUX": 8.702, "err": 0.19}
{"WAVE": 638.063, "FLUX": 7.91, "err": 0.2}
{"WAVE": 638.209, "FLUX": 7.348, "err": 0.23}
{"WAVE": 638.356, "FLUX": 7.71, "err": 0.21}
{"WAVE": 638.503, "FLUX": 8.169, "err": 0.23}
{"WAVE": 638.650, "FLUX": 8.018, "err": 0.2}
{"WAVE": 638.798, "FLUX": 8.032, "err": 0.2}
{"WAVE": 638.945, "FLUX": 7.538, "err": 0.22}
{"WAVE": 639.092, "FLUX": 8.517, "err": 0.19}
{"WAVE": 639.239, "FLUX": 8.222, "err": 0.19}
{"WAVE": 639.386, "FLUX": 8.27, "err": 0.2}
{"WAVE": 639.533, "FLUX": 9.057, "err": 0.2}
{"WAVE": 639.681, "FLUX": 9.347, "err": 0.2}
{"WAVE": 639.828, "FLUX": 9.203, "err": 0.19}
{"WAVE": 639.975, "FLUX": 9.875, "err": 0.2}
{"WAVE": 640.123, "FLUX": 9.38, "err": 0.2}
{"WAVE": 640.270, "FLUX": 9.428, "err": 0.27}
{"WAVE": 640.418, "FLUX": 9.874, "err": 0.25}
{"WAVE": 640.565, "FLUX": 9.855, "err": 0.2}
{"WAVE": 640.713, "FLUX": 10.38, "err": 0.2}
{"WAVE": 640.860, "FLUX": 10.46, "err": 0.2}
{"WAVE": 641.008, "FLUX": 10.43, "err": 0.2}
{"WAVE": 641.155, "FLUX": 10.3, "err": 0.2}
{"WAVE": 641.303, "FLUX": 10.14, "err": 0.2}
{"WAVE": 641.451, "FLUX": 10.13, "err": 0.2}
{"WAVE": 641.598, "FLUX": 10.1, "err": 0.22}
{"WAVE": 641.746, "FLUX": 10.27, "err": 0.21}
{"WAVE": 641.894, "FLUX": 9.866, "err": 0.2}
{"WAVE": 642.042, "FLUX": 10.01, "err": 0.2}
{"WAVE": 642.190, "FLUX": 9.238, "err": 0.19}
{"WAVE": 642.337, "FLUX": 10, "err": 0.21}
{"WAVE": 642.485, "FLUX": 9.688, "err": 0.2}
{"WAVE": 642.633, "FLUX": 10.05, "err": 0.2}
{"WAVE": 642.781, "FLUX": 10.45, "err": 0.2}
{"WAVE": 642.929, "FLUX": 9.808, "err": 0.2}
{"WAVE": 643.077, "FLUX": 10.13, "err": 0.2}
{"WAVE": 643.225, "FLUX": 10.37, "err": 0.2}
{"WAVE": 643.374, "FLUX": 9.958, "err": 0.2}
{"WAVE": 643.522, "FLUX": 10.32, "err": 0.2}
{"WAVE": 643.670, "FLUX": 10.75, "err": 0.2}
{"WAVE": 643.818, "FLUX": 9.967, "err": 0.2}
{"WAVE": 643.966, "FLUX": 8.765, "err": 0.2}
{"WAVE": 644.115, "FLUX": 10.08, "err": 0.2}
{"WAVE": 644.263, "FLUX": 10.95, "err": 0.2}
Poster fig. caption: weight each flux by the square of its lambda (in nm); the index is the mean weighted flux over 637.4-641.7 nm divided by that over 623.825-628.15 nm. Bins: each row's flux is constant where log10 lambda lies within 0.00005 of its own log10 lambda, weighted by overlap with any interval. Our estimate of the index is 1.80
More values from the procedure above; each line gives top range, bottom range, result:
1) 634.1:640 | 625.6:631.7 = 1.40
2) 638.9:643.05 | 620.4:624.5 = 2.24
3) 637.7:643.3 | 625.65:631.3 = 1.54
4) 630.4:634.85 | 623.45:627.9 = 1.63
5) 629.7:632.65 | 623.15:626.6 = 1.58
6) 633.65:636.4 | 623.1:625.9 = 1.96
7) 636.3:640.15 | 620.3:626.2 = 1.90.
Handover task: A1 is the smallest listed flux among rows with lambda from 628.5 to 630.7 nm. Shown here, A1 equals 6.147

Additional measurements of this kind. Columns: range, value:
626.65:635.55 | 5.263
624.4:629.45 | 4.574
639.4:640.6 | 9.057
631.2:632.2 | 7.768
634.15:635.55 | 8.754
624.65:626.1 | 4.767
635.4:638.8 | 7.348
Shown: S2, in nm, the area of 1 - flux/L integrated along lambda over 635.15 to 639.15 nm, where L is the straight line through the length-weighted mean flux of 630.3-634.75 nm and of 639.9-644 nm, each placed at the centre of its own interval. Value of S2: 0.234 nm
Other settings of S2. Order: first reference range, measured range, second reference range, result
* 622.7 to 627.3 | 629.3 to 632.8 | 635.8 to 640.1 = -0.453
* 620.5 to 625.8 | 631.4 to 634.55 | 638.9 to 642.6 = -0.422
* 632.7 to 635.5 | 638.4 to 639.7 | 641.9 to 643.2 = 0.166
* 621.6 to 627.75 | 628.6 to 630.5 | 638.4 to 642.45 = -0.131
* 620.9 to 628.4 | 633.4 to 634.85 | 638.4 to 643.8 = -0.244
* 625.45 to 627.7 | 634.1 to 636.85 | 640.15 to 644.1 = -0.304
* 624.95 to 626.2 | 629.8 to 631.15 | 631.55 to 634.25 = 0.015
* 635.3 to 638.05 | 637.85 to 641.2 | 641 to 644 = 0.166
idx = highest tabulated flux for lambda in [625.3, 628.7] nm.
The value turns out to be 6.455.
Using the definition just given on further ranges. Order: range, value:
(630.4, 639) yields 9.773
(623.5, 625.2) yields 5.216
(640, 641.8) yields 10.46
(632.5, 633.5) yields 8.854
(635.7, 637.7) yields 9.093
